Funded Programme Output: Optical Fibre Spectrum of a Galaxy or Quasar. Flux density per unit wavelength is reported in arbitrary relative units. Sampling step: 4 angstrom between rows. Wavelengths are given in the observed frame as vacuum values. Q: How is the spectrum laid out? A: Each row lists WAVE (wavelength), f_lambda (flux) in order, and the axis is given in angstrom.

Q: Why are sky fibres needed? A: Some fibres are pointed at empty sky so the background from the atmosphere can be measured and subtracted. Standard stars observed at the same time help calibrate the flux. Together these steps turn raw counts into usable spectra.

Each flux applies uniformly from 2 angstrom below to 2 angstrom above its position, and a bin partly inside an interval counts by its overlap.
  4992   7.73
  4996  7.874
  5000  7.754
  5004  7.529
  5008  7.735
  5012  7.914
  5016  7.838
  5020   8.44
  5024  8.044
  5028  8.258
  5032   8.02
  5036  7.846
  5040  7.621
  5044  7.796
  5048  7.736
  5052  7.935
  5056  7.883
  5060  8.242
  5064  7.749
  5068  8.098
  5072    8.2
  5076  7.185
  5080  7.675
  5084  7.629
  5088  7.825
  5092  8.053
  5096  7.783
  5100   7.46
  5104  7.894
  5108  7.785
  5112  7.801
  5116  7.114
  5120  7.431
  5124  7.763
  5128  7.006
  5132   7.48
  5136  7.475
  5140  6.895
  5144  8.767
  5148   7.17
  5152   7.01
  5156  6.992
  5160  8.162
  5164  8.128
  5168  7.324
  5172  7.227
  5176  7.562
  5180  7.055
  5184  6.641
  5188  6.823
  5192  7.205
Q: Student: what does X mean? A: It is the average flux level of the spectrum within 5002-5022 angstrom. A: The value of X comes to 7.89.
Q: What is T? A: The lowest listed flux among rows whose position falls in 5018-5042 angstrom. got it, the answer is 7.621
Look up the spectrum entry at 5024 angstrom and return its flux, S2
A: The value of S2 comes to 8.044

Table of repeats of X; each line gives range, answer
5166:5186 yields 7.16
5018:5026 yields 8.24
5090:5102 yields 7.77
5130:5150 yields 7.56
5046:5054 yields 7.84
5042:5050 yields 7.77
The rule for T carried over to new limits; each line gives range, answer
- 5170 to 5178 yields 7.227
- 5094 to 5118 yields 7.114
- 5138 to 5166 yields 6.895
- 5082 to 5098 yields 7.629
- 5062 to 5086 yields 7.185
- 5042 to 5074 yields 7.736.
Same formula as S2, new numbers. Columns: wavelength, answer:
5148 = 7.17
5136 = 7.475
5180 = 7.055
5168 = 7.324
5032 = 8.02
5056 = 7.883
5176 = 7.562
